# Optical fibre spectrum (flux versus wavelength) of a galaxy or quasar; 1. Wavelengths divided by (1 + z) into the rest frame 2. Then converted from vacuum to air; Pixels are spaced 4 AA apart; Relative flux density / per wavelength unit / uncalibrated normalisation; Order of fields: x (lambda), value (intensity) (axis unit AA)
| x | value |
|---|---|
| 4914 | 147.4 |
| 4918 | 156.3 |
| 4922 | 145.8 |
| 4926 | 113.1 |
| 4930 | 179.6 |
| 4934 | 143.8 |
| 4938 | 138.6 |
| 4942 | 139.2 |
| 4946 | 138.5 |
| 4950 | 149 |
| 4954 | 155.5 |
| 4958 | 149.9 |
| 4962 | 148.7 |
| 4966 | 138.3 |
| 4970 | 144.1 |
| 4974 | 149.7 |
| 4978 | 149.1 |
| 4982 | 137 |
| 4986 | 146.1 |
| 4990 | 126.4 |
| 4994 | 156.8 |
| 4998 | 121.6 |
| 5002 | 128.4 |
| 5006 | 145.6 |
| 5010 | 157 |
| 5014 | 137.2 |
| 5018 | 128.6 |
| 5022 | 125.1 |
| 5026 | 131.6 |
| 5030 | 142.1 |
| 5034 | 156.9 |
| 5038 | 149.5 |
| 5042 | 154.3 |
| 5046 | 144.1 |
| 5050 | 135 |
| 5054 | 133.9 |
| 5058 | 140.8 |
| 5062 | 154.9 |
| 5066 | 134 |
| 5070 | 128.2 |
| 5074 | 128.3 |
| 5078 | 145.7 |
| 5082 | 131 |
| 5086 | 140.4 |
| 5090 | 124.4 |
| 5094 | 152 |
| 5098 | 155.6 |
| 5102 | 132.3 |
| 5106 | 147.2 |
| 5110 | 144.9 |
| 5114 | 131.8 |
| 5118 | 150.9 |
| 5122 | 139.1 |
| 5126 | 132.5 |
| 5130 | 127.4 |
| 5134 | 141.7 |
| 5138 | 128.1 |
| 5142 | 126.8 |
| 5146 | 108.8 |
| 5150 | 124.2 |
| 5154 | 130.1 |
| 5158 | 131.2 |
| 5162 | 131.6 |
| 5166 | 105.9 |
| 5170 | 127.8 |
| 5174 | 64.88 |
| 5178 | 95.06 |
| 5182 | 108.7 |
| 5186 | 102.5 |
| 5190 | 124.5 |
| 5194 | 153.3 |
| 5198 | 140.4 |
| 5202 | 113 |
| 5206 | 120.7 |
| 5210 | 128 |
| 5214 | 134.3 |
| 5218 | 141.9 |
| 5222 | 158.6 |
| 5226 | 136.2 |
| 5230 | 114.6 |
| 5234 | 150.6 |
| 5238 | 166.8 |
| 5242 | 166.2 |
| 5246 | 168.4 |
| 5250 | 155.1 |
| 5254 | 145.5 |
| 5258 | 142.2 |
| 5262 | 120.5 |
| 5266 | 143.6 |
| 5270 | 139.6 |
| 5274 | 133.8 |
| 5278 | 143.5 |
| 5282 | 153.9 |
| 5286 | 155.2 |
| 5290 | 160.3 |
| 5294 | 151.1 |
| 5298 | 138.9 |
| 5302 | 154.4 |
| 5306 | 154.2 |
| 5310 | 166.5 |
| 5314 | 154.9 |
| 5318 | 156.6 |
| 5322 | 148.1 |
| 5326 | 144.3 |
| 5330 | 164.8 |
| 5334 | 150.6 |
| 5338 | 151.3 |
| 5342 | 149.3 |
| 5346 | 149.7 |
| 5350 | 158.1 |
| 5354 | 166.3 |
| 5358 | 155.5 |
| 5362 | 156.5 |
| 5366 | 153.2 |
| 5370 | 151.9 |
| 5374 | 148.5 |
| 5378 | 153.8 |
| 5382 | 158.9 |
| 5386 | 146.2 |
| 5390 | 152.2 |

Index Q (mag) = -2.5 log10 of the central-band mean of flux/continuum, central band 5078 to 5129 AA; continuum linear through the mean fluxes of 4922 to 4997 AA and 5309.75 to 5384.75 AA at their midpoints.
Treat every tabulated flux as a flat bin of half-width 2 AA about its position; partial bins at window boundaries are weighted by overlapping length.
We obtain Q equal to 0.06 mag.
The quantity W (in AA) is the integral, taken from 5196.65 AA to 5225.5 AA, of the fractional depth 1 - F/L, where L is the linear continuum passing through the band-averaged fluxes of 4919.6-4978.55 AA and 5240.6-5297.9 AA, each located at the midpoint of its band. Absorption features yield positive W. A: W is 2.7 AA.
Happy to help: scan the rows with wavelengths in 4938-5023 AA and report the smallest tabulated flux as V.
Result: 121.6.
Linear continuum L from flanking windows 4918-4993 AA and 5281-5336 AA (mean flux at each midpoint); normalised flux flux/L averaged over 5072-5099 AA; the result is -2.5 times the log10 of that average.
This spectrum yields 0.07 mag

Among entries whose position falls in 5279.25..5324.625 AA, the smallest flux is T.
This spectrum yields 138.9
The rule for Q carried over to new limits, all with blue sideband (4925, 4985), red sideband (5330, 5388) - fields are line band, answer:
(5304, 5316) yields -0.04 mag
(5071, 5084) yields 0.10 mag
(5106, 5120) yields 0.04 mag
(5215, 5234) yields 0.09 mag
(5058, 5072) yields 0.06 mag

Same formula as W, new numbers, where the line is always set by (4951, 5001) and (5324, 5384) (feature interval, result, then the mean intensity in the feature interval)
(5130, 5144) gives 1.56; 132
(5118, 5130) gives 0.87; 137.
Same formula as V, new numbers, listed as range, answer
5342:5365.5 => 149.3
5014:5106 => 124.4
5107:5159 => 108.8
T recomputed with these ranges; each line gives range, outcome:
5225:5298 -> 114.6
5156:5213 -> 64.88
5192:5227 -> 113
